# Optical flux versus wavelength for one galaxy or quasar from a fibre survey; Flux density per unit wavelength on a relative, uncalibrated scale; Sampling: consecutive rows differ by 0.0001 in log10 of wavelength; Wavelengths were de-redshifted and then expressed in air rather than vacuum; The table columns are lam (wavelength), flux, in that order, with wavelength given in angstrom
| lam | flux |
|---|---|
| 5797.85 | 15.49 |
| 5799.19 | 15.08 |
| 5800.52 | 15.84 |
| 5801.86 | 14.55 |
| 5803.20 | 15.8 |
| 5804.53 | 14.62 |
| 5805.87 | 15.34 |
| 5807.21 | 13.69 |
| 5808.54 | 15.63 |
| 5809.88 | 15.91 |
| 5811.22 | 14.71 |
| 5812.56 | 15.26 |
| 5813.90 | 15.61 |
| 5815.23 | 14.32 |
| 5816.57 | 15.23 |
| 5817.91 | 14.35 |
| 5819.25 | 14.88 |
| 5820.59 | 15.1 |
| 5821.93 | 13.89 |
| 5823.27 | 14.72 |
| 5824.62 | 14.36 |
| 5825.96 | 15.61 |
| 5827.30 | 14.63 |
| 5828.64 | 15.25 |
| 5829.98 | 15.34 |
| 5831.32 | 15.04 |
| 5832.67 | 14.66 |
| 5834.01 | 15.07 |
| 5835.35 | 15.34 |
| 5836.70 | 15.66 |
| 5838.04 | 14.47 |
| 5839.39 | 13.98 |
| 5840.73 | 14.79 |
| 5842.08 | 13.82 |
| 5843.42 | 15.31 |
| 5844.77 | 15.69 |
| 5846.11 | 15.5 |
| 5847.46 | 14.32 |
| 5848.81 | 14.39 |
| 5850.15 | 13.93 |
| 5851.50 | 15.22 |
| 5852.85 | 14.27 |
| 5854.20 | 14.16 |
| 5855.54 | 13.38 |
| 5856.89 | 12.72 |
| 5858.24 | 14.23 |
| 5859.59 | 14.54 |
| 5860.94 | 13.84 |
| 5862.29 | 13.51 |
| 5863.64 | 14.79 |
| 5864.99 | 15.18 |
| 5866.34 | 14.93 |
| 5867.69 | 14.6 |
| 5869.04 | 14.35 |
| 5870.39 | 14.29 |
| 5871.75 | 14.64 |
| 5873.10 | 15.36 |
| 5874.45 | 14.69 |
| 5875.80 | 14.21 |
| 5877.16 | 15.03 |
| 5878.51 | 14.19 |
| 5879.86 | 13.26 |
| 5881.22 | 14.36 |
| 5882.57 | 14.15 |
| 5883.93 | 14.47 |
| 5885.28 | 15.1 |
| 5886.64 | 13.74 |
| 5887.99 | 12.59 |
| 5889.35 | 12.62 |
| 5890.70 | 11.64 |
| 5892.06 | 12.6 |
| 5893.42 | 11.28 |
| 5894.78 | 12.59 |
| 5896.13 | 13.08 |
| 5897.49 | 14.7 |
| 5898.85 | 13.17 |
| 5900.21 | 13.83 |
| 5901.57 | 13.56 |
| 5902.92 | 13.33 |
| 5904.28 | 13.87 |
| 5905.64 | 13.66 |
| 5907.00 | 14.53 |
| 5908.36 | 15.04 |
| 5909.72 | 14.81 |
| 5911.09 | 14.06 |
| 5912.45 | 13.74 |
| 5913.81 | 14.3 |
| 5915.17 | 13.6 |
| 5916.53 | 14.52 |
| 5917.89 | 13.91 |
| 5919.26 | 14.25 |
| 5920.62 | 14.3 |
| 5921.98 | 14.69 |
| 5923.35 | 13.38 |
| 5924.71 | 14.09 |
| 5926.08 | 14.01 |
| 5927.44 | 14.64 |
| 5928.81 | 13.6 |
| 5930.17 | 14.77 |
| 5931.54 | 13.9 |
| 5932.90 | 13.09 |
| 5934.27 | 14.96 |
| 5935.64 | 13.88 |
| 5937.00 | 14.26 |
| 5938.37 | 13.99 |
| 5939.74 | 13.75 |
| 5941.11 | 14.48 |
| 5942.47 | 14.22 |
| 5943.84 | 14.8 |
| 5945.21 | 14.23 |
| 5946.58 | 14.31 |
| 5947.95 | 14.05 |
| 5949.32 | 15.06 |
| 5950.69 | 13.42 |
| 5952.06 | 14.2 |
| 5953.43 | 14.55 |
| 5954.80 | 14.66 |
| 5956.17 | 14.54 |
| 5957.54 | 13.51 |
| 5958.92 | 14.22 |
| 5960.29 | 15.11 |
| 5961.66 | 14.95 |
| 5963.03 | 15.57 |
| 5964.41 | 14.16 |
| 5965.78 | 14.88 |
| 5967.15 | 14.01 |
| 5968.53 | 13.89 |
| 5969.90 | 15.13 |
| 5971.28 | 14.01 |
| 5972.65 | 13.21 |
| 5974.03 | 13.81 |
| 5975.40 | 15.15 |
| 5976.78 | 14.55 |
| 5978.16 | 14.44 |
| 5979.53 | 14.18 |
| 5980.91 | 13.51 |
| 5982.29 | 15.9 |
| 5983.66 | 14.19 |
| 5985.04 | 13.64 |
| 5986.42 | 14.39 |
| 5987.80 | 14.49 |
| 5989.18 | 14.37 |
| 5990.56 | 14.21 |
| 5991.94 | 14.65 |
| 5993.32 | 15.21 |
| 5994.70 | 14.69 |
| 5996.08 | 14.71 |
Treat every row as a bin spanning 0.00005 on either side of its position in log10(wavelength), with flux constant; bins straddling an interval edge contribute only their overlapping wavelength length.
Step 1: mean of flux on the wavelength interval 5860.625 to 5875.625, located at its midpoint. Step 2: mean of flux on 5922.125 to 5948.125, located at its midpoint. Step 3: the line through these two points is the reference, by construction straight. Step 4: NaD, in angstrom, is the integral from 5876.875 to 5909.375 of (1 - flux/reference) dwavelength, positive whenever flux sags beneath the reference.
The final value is 1.8 angstrom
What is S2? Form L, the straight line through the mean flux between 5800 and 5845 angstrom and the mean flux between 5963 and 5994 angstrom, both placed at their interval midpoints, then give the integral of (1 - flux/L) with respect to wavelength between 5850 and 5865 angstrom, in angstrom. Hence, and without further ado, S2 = 0.7 angstrom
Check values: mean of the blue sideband 14.9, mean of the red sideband 14.4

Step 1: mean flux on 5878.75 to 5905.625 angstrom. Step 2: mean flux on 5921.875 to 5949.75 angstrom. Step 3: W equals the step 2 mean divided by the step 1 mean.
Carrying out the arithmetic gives 1.06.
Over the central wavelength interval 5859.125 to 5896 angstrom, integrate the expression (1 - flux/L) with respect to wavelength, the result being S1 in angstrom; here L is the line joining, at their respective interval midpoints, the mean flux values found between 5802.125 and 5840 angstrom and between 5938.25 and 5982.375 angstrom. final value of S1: 1.95 angstrom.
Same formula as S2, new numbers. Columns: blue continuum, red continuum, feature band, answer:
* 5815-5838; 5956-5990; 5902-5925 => 0.8 angstrom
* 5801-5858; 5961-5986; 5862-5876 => 0.0 angstrom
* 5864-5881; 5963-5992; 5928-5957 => 0.4 angstrom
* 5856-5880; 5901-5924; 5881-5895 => 1.1 angstrom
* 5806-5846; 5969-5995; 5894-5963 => 2.1 angstrom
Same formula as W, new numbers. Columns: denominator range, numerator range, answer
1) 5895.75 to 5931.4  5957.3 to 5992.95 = 1.02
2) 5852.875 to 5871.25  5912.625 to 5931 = 1.00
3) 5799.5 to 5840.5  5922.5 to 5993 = 0.96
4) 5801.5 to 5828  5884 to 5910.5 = 0.90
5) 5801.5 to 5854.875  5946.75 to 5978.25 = 0.97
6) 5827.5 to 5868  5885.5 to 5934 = 0.94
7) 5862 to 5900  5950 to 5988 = 1.03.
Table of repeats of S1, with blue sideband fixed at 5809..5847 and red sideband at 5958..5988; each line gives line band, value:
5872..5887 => 0.3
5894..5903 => 0.8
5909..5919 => 0.3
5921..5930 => 0.3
